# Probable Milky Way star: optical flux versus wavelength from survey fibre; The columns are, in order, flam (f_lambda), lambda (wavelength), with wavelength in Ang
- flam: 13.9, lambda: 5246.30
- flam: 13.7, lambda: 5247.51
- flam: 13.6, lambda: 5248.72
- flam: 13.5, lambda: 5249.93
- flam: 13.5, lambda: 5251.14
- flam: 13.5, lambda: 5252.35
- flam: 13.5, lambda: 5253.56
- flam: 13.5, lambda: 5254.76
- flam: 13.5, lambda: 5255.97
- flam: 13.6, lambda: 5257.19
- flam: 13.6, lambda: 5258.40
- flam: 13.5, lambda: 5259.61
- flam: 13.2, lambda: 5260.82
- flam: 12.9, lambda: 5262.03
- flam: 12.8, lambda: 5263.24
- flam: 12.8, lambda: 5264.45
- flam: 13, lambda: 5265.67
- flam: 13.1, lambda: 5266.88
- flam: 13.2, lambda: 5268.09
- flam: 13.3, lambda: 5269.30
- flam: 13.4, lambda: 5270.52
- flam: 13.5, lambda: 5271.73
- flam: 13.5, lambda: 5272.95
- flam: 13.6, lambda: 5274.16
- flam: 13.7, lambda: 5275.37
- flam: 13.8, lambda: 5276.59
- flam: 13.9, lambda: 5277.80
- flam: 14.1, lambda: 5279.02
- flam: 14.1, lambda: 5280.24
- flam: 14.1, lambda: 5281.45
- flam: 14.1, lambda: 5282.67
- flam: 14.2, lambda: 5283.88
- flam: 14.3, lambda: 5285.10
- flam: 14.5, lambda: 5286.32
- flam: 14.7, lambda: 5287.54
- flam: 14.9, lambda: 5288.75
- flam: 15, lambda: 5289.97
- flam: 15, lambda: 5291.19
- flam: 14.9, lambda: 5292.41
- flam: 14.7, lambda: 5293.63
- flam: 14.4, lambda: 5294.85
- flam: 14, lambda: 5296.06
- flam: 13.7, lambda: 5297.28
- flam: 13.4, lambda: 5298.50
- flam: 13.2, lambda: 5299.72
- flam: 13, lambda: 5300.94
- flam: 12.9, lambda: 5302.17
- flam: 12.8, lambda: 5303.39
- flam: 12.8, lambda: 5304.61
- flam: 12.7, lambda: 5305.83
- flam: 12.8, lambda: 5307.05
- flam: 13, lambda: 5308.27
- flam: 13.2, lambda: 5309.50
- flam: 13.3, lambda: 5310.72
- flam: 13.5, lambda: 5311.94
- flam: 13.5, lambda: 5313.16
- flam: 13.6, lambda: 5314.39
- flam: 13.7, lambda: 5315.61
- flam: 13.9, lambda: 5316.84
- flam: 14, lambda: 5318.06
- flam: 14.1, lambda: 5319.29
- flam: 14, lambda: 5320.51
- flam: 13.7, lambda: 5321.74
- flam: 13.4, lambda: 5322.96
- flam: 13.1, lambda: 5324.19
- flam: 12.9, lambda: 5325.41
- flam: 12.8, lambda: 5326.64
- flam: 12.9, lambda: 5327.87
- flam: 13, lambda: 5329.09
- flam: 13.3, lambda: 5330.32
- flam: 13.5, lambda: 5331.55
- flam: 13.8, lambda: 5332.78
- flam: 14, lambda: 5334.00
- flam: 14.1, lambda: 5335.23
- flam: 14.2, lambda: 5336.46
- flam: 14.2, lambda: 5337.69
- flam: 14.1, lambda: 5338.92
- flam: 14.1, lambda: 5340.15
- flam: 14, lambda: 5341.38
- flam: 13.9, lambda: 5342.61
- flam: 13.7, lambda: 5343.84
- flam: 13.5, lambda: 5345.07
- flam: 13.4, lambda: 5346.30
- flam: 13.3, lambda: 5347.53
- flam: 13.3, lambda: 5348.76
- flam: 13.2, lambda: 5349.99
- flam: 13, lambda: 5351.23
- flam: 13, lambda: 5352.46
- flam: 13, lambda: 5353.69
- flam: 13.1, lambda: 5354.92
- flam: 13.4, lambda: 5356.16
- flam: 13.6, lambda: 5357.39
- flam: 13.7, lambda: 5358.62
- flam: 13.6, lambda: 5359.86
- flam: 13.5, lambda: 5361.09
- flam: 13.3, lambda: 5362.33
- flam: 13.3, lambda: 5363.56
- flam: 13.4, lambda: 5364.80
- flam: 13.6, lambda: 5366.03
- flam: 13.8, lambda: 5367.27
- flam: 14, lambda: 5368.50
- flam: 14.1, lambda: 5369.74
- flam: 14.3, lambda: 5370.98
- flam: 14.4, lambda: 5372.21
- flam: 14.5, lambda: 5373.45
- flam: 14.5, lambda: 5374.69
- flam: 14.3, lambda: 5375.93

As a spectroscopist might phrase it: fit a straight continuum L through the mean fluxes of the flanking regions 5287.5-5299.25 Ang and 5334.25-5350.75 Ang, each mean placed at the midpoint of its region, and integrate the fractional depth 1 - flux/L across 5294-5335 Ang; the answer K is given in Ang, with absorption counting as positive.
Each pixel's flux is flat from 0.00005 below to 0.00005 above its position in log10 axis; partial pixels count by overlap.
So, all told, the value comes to 2.2 Ang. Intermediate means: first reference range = 14.5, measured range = 13.4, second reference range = 13.8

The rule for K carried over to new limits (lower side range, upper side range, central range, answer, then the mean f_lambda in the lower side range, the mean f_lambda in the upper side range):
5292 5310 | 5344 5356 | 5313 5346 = -0.9 Ang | 13.4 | 13.2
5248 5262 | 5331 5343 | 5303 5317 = 0.6 Ang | 13.5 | 14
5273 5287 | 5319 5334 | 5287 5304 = -0.3 Ang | 14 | 13.4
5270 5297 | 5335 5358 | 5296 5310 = 0.9 Ang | 14.2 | 13.6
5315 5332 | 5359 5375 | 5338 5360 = 0.3 Ang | 13.4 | 13.8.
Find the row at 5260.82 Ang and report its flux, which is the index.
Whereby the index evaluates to 13.2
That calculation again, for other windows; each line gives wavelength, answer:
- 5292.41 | 14.9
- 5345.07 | 13.5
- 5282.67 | 14.1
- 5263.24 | 12.8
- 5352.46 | 13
